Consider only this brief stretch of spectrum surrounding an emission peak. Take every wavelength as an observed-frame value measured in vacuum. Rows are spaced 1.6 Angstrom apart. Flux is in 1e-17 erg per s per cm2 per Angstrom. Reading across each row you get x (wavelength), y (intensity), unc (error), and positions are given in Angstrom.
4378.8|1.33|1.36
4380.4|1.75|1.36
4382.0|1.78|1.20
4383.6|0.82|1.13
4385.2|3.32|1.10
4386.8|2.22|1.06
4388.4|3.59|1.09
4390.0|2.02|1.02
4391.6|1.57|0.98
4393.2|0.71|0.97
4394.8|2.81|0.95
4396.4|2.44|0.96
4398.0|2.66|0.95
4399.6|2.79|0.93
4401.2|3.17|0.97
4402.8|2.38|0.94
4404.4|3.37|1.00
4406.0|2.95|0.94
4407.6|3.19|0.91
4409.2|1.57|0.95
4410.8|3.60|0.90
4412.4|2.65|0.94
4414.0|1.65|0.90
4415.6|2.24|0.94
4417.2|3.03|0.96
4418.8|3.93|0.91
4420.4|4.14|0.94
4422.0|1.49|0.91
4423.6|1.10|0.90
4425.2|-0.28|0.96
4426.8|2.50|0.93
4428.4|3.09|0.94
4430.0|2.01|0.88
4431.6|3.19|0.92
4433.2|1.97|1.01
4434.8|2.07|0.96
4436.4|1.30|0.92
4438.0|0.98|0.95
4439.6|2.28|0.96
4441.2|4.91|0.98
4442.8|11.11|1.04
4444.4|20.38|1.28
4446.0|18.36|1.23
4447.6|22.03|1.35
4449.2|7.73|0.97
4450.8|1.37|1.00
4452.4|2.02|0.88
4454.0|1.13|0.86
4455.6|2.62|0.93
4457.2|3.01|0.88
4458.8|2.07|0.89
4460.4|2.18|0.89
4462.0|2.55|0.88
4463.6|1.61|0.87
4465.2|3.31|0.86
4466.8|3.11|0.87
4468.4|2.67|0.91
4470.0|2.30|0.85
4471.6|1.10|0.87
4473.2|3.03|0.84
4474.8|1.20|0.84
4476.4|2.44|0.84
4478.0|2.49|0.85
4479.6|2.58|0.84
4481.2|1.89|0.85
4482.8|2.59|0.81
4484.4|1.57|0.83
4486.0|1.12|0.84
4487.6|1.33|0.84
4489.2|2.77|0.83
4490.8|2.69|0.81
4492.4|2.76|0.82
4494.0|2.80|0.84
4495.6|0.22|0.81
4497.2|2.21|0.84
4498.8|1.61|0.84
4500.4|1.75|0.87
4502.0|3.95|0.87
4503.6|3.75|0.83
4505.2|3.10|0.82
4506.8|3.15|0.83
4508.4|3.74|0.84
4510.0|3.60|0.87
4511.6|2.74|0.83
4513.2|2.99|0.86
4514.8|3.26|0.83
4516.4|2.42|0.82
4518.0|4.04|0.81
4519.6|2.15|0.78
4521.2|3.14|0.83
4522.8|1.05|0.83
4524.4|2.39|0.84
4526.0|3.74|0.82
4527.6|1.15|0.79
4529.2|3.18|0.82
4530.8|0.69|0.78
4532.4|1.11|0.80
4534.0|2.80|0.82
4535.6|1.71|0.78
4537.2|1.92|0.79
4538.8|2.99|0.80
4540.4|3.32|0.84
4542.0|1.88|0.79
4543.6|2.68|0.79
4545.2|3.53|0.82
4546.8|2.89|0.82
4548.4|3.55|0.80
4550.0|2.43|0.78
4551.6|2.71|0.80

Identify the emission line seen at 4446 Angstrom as [O II] 3727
